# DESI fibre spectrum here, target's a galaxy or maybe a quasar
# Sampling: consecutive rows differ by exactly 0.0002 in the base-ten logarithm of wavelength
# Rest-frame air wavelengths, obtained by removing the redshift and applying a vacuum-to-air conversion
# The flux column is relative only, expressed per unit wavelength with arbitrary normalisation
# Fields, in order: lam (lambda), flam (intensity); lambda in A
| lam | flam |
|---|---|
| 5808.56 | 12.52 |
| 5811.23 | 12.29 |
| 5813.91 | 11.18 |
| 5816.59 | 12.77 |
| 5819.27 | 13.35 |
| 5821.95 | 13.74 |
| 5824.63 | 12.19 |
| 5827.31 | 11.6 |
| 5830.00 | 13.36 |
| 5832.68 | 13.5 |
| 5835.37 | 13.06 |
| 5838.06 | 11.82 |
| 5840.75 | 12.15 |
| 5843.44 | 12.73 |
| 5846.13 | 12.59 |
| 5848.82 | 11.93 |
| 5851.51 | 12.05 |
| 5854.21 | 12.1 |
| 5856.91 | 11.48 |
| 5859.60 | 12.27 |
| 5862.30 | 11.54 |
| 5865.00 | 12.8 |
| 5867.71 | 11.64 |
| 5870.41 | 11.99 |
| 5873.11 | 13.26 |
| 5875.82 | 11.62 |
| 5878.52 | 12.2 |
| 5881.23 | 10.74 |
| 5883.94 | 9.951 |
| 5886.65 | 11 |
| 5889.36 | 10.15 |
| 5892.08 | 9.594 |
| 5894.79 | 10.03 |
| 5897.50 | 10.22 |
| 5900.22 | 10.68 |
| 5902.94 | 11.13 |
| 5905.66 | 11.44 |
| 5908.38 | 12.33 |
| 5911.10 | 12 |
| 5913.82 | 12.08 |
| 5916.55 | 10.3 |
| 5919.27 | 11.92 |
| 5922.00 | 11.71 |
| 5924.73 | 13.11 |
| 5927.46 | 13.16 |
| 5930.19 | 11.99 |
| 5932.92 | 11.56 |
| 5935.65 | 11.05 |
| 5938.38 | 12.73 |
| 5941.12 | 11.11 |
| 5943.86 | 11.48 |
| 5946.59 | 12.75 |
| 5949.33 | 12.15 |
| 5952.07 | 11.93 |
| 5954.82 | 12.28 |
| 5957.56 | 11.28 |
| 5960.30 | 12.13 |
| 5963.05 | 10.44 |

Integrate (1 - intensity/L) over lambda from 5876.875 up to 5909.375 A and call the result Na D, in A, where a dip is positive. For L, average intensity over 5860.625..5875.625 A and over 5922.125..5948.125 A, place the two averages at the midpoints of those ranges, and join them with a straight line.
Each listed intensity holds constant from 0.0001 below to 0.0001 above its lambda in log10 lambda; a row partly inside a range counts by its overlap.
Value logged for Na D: 3.67 A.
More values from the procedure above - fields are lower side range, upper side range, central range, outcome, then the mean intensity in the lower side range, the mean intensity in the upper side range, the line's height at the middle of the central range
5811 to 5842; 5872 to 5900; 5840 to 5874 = -1.43 A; 12.6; 10.8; 11.7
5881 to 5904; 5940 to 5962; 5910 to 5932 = -1.83 A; 10.4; 11.9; 11.1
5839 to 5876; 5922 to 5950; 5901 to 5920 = 0.87 A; 12.2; 12.1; 12.1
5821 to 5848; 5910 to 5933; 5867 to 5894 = 2.48 A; 12.6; 12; 12.3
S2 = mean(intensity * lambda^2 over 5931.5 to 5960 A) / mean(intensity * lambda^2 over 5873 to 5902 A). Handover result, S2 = 1.1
